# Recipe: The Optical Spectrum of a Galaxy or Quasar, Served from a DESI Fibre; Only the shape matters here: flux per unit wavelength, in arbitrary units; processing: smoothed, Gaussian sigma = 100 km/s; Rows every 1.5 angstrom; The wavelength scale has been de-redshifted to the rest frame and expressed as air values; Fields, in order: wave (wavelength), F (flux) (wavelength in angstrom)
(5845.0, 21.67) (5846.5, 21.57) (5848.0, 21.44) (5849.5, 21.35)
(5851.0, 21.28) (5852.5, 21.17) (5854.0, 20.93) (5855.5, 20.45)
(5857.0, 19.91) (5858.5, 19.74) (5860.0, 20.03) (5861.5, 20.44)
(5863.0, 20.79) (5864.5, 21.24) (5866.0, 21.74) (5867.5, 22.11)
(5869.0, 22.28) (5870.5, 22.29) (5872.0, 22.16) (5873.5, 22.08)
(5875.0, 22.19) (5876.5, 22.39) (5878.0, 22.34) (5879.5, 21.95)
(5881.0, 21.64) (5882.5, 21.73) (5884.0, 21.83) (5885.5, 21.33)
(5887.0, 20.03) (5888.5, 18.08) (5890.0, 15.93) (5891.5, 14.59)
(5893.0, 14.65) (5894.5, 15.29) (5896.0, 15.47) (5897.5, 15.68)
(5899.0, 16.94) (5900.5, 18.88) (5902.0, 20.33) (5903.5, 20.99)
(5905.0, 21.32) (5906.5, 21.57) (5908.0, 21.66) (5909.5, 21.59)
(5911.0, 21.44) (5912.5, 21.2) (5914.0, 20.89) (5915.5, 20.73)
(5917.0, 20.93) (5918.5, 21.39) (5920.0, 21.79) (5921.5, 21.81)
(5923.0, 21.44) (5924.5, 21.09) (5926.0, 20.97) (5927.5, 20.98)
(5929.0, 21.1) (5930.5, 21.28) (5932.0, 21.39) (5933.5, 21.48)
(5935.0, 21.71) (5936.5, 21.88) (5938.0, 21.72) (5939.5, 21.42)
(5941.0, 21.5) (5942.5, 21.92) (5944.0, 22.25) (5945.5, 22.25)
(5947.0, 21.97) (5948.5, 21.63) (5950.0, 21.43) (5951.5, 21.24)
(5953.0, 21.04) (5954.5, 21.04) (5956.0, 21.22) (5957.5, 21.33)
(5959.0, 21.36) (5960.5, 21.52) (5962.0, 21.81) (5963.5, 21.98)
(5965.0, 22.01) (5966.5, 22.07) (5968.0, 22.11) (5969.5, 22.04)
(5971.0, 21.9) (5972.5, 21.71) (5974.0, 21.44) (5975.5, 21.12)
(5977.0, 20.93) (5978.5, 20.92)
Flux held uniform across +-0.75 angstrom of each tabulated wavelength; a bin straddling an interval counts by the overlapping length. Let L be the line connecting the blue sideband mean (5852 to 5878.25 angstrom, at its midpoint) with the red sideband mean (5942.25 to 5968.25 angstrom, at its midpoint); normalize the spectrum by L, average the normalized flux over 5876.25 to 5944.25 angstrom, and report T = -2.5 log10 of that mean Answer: 0.06 mag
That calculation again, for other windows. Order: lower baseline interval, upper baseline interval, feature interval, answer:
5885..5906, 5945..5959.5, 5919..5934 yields -0.08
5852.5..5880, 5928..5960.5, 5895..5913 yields 0.09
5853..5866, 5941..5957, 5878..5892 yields 0.05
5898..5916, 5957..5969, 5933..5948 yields -0.03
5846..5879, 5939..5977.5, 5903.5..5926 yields 0.01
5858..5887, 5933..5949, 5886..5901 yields 0.29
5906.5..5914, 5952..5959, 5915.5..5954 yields -0.01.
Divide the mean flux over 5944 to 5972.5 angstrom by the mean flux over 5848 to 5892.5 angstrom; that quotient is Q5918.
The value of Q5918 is 1.04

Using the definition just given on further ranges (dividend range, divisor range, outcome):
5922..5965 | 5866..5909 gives 1.08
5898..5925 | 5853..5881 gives 0.97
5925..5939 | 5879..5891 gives 1.06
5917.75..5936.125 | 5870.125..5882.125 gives 0.97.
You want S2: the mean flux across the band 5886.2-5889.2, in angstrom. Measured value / 19.1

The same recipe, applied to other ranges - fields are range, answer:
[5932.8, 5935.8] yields 21.6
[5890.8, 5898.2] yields 15.1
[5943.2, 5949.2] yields 22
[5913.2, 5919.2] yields 21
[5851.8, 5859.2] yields 20.4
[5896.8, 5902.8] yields 18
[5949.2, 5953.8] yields 21.2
